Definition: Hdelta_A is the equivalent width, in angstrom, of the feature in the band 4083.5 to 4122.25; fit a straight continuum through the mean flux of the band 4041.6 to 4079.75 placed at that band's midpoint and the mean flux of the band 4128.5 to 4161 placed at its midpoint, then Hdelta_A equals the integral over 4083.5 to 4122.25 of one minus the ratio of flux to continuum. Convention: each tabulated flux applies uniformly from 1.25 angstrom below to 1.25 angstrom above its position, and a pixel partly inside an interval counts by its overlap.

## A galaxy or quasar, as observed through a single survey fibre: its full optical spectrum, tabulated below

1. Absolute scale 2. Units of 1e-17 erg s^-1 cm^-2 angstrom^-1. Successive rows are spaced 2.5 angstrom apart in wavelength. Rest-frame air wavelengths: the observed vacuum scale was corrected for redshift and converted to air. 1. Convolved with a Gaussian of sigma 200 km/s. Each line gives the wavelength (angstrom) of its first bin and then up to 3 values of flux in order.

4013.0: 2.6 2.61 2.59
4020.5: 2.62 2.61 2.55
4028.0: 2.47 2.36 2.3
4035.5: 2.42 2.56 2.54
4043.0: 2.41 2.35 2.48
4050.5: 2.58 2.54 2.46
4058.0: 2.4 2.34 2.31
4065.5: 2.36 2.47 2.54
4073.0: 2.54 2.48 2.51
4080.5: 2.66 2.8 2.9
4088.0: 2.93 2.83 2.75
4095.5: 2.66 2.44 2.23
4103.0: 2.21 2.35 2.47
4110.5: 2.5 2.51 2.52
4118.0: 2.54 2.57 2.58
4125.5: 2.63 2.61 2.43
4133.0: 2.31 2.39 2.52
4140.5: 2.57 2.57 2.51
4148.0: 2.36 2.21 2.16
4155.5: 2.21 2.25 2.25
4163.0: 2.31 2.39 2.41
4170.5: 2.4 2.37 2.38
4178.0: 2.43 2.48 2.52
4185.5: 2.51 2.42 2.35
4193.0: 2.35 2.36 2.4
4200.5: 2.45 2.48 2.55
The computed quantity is -2.43 angstrom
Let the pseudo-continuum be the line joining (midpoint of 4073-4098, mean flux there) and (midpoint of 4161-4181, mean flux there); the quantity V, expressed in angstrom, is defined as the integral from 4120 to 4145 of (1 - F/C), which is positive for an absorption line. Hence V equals 0.12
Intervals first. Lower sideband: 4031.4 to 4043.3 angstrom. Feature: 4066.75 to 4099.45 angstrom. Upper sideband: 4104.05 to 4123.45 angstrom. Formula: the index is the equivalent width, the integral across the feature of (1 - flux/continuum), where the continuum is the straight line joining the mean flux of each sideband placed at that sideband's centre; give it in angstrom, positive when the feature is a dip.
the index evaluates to -2.3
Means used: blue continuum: 2.45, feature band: 2.65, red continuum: 2.5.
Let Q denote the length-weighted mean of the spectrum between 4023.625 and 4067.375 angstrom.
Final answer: 2.44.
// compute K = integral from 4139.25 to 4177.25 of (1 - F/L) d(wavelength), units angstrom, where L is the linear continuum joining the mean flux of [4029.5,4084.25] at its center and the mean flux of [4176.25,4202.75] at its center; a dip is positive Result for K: 1.3 angstrom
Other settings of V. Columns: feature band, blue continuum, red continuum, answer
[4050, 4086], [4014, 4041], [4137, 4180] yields -0.72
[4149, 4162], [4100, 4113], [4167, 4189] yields 1.05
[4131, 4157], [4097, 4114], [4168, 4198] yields 0.20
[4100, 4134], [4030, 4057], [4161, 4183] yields -0.62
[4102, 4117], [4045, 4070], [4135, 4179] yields -0.19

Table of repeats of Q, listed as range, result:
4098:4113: 2.37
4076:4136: 2.56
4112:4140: 2.51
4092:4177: 2.43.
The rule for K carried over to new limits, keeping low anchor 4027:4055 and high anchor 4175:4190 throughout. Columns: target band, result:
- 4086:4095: -1.36 angstrom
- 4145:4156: 0.78 angstrom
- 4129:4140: 0.12 angstrom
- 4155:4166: 0.79 angstrom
